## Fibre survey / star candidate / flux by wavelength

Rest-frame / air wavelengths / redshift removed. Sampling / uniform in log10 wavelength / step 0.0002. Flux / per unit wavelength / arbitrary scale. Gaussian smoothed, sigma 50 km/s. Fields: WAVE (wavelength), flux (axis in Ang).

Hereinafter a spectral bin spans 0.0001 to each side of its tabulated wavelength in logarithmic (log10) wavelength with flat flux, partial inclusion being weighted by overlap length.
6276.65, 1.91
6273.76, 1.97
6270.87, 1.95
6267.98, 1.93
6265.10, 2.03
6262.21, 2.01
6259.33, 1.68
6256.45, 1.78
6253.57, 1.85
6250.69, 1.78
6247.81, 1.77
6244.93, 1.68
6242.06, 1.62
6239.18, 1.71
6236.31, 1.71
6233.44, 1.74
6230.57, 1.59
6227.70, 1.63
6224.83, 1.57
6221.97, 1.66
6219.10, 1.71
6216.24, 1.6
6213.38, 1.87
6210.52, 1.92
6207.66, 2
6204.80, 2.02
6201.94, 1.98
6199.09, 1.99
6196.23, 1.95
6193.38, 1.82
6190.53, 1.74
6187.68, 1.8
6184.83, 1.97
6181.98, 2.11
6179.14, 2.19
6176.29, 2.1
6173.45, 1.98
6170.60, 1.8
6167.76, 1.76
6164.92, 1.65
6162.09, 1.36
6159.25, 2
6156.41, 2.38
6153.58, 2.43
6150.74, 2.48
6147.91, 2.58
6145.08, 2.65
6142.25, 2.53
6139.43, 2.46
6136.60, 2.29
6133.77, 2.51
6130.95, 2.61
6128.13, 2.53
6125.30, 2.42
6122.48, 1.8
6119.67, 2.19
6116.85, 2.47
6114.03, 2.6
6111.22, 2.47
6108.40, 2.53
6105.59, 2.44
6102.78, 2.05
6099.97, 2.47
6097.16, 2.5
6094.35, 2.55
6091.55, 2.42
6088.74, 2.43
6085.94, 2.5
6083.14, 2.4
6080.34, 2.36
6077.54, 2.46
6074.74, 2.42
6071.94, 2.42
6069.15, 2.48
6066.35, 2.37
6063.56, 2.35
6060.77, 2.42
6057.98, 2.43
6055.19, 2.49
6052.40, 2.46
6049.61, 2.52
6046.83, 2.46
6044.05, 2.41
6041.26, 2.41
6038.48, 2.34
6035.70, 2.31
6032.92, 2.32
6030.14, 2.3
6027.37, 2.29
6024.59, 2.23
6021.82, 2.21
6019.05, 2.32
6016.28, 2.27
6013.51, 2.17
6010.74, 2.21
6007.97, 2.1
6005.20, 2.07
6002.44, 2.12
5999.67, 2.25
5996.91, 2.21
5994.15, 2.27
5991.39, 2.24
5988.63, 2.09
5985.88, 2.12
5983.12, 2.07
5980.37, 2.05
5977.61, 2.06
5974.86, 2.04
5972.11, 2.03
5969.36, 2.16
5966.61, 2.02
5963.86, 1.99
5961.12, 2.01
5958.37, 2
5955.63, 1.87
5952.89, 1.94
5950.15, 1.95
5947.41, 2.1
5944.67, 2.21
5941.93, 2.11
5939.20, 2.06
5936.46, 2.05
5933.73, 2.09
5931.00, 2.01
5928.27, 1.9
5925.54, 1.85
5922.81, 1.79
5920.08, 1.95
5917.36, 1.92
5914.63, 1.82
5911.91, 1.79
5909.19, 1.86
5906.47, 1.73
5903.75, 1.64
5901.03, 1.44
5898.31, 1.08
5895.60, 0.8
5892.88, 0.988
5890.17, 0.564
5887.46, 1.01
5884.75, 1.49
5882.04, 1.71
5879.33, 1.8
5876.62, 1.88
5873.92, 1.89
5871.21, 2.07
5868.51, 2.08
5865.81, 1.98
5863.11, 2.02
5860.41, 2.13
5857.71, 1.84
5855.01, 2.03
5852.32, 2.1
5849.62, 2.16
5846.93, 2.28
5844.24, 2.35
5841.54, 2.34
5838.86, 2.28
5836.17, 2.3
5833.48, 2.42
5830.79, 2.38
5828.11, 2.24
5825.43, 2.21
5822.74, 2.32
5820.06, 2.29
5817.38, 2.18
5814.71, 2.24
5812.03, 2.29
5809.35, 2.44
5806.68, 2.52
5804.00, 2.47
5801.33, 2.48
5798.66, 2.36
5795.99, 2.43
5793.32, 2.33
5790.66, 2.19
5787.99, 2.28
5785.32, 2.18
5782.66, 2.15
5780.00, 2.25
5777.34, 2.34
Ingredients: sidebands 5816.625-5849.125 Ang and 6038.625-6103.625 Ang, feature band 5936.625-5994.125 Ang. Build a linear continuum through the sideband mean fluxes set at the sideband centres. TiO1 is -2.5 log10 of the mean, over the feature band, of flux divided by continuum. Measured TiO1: 0.15 mag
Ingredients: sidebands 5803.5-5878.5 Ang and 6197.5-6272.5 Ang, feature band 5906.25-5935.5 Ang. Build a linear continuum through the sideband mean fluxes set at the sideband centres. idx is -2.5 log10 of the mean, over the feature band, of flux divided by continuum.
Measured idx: 0.12 mag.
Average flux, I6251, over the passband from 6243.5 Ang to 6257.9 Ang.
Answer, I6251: 1.77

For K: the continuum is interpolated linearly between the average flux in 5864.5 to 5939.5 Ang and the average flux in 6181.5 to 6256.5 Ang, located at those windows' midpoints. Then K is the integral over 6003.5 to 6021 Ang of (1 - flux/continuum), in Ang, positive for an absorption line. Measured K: -4.8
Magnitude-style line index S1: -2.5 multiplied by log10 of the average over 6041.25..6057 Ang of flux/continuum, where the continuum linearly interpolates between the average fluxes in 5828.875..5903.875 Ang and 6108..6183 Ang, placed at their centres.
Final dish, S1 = -0.17 mag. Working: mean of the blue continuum 1.83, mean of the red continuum 2.25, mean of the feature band 2.46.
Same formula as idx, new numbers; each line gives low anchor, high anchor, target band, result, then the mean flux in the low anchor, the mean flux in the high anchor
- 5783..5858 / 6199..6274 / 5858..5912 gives 0.35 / 2.29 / 1.8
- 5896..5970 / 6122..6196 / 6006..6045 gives -0.14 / 1.89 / 2.15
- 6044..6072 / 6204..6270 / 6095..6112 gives -0.07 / 2.44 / 1.78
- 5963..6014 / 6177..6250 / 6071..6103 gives -0.22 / 2.12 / 1.82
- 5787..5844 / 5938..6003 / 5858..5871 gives 0.11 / 2.33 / 2.08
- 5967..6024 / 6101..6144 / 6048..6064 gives -0.08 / 2.15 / 2.4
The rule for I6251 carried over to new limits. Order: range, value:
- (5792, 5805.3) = 2.41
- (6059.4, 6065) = 2.39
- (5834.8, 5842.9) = 2.31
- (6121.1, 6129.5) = 2.25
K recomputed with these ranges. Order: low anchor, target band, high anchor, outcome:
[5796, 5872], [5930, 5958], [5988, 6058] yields 2.87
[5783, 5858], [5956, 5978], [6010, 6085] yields 2.90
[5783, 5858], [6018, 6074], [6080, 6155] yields 0.48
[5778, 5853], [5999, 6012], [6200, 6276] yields -0.41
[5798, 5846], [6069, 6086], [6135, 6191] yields -1.96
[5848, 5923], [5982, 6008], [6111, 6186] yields -3.21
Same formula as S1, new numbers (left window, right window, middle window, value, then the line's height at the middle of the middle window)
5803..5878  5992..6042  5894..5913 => 0.45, 2.22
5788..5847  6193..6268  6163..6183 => -0.03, 1.87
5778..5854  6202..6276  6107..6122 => -0.23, 1.94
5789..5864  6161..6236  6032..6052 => -0.19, 2.02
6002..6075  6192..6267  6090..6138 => -0.14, 2.12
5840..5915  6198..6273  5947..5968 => -0.13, 1.76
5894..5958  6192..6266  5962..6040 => -0.19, 1.82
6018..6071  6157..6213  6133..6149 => -0.21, 2.05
